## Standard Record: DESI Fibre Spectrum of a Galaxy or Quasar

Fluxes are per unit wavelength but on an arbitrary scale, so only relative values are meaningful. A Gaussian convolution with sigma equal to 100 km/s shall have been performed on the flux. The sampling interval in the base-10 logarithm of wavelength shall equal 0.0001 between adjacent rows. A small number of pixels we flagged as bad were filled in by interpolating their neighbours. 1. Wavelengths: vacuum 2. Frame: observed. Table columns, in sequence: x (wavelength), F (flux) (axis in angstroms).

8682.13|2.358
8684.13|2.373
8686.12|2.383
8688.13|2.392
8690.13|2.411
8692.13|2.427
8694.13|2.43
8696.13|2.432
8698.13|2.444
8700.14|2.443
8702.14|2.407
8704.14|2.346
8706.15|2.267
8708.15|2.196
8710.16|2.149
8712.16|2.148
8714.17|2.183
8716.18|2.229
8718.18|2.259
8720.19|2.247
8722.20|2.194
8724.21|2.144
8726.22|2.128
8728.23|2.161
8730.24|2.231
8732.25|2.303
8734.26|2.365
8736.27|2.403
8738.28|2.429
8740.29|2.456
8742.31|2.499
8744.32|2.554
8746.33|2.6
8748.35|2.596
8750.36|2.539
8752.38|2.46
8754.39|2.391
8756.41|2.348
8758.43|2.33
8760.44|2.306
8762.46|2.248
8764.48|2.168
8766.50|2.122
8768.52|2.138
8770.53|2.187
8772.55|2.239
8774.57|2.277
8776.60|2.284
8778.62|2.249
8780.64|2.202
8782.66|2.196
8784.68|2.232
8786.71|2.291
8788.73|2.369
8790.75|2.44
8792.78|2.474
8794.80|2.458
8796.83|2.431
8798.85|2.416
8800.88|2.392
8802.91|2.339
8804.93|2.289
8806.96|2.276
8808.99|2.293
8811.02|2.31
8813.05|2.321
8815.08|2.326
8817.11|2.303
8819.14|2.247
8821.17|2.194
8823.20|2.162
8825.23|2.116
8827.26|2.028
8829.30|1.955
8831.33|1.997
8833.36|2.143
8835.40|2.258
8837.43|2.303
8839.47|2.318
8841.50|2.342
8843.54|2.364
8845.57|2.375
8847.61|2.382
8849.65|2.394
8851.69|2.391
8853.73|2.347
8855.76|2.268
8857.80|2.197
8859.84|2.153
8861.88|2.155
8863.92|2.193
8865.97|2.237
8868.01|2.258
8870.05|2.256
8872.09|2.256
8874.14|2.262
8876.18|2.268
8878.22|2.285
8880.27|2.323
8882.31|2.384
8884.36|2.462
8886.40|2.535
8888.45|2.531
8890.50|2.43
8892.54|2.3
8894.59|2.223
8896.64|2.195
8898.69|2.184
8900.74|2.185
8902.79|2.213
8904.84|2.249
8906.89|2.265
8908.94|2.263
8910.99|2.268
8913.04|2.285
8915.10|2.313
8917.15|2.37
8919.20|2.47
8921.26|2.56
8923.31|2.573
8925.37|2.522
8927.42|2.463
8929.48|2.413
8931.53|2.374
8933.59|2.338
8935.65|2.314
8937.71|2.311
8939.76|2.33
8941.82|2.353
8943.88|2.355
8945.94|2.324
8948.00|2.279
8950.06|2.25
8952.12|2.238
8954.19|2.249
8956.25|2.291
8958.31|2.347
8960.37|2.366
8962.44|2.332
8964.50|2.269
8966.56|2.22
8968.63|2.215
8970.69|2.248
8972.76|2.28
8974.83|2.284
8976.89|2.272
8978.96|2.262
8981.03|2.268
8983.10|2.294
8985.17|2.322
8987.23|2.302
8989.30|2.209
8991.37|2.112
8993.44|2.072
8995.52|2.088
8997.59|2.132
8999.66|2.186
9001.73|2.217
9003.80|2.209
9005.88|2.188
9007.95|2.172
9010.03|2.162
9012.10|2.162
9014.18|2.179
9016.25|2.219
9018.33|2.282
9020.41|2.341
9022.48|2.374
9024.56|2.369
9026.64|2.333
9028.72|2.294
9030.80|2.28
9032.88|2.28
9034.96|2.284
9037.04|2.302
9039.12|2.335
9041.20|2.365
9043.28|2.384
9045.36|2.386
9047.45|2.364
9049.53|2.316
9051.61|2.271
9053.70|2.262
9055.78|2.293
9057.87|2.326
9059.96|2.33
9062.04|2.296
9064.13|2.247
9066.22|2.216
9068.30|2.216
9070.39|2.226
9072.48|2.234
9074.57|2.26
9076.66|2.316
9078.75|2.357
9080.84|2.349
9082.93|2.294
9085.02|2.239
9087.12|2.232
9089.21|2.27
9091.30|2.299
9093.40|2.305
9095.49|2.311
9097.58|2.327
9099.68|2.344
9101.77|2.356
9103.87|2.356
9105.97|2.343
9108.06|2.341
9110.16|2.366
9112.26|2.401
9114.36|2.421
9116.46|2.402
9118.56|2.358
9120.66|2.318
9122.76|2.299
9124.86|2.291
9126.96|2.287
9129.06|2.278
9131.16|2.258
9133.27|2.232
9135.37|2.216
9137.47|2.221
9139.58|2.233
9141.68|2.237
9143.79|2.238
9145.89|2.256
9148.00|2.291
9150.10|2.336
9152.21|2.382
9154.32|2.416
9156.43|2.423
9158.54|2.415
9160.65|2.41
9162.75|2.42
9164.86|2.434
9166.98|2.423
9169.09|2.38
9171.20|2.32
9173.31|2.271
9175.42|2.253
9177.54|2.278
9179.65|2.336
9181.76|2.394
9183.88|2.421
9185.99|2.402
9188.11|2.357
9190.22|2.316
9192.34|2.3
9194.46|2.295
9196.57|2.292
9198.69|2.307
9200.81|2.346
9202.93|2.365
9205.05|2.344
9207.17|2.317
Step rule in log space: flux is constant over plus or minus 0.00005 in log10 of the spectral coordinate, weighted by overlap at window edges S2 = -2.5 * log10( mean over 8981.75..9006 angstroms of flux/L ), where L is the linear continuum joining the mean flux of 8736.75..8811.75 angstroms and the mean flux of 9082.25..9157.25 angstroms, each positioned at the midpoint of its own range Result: 0.06 mag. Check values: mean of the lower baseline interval 2.35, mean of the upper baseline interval 2.31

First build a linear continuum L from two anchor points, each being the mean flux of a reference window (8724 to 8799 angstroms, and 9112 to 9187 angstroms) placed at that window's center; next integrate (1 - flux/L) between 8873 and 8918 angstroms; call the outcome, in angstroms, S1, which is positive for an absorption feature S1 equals 0.5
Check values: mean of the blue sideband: 2.33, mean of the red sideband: 2.33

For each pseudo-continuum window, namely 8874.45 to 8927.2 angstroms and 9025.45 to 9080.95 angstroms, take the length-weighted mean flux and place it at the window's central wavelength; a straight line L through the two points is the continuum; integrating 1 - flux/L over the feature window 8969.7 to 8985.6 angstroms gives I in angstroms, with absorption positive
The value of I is 0.3 angstroms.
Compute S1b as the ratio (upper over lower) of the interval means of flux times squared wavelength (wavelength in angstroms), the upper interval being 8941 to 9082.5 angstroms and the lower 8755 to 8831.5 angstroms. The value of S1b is 1.05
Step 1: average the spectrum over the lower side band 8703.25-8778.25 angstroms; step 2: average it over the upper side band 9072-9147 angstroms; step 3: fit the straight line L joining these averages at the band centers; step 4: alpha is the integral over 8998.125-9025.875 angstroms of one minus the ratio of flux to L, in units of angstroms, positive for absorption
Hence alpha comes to 0.8 angstroms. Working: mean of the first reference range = 2.3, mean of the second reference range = 2.3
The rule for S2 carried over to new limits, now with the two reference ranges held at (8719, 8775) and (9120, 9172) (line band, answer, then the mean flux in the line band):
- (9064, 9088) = 0.026 mag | 2.27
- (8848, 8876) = 0.029 mag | 2.26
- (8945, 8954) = 0.026 mag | 2.27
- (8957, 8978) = 0.018 mag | 2.28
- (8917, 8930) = -0.076 mag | 2.49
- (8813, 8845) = 0.054 mag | 2.21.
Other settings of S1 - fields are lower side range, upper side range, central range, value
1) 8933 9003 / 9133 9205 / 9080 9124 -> -0.4 angstroms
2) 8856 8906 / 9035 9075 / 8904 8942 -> -1.4 angstroms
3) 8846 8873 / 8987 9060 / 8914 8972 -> -2.1 angstroms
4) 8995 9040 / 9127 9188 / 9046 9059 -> -0.2 angstroms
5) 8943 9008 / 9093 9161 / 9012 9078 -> -0.4 angstroms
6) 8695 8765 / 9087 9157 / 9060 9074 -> 0.4 angstroms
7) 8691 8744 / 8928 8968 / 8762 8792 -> 0.8 angstroms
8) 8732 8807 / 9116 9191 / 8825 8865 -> 1.9 angstroms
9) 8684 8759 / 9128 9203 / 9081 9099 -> 0.3 angstroms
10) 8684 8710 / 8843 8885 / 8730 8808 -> -0.3 angstroms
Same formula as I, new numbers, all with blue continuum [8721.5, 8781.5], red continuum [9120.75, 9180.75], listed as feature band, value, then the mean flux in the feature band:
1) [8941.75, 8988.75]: 0.6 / 2.29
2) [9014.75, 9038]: 0.1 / 2.3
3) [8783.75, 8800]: -0.5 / 2.39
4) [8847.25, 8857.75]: -0.1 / 2.34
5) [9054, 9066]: 0.1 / 2.29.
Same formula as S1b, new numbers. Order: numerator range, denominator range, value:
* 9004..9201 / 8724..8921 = 1.07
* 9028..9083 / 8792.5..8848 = 1.07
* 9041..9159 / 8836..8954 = 1.04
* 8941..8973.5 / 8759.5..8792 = 1.06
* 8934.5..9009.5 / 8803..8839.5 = 1.05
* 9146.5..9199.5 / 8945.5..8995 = 1.09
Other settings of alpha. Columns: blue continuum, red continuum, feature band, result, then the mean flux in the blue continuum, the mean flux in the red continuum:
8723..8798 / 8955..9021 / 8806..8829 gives 0.8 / 2.33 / 2.23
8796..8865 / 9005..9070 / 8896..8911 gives 0.3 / 2.26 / 2.28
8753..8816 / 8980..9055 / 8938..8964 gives -0.4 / 2.3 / 2.26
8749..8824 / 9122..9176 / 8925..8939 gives -0.4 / 2.31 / 2.32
